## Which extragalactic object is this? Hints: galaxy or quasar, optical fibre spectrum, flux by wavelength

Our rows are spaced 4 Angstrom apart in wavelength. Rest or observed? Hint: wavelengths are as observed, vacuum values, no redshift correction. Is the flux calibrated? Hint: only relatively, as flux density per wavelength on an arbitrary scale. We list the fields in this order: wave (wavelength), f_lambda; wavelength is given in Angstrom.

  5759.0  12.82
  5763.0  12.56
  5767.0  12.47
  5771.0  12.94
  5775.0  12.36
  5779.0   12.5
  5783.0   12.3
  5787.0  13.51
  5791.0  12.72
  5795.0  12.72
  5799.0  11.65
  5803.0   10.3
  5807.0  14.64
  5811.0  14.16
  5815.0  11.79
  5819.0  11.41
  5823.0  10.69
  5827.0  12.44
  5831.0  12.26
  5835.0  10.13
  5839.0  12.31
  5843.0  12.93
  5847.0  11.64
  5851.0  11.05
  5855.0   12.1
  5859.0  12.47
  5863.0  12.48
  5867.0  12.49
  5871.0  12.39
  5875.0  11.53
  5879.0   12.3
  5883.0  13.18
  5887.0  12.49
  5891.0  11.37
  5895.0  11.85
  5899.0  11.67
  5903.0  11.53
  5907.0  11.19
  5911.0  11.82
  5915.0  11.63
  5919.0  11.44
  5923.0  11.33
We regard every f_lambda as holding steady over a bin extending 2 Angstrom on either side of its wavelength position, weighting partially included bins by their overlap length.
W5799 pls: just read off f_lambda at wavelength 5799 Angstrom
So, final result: 11.65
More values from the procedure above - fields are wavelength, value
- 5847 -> 11.64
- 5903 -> 11.53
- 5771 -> 12.94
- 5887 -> 12.49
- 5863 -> 12.48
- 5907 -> 11.19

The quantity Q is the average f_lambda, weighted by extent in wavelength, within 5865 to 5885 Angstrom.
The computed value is 12.4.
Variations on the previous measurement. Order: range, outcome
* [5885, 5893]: 11.9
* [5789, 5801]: 12.4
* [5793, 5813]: 12.7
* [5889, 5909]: 11.5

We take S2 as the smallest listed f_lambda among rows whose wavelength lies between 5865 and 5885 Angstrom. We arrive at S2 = 11.53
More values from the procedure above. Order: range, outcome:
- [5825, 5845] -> 10.13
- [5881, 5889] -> 12.49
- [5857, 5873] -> 12.39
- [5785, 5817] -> 10.3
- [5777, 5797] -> 12.3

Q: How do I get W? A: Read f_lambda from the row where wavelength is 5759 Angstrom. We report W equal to 12.82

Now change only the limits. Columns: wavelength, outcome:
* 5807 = 14.64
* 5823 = 10.69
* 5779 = 12.5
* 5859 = 12.47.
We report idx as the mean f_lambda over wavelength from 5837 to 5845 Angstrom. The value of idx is 12.6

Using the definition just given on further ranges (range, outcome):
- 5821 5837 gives 11.4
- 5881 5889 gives 12.8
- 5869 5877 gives 12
